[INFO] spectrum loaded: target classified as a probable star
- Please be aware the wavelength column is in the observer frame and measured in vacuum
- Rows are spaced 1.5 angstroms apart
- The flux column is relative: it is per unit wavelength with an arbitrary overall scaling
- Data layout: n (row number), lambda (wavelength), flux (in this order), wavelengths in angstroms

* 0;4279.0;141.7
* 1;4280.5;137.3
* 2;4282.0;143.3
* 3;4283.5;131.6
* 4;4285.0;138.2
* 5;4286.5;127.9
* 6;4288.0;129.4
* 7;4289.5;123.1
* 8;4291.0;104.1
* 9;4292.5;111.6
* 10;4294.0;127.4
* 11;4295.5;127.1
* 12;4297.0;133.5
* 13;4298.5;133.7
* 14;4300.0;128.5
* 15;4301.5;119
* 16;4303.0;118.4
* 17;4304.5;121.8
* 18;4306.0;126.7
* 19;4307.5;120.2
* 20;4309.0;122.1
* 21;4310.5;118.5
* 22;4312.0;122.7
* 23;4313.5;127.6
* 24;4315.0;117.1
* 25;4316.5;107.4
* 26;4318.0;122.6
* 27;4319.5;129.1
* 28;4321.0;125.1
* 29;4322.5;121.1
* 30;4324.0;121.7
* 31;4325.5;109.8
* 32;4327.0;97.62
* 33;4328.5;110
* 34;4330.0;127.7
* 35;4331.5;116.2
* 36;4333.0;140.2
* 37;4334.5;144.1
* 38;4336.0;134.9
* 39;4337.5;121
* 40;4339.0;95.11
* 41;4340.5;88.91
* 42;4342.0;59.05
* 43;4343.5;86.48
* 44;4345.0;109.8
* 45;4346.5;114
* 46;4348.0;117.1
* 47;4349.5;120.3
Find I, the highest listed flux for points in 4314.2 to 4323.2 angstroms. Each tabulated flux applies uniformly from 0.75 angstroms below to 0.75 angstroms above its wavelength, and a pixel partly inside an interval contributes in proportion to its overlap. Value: 129.1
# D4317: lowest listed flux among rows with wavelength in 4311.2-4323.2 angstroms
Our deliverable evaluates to 107.4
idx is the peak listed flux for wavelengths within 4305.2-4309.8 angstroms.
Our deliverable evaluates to 126.7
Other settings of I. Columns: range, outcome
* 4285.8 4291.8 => 129.4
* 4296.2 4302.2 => 133.7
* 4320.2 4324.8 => 125.1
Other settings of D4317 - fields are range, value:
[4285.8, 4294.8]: 104.1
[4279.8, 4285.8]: 131.6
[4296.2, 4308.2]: 118.4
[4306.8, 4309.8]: 120.2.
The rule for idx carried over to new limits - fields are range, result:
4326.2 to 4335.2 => 144.1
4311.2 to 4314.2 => 127.6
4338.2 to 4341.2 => 95.11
